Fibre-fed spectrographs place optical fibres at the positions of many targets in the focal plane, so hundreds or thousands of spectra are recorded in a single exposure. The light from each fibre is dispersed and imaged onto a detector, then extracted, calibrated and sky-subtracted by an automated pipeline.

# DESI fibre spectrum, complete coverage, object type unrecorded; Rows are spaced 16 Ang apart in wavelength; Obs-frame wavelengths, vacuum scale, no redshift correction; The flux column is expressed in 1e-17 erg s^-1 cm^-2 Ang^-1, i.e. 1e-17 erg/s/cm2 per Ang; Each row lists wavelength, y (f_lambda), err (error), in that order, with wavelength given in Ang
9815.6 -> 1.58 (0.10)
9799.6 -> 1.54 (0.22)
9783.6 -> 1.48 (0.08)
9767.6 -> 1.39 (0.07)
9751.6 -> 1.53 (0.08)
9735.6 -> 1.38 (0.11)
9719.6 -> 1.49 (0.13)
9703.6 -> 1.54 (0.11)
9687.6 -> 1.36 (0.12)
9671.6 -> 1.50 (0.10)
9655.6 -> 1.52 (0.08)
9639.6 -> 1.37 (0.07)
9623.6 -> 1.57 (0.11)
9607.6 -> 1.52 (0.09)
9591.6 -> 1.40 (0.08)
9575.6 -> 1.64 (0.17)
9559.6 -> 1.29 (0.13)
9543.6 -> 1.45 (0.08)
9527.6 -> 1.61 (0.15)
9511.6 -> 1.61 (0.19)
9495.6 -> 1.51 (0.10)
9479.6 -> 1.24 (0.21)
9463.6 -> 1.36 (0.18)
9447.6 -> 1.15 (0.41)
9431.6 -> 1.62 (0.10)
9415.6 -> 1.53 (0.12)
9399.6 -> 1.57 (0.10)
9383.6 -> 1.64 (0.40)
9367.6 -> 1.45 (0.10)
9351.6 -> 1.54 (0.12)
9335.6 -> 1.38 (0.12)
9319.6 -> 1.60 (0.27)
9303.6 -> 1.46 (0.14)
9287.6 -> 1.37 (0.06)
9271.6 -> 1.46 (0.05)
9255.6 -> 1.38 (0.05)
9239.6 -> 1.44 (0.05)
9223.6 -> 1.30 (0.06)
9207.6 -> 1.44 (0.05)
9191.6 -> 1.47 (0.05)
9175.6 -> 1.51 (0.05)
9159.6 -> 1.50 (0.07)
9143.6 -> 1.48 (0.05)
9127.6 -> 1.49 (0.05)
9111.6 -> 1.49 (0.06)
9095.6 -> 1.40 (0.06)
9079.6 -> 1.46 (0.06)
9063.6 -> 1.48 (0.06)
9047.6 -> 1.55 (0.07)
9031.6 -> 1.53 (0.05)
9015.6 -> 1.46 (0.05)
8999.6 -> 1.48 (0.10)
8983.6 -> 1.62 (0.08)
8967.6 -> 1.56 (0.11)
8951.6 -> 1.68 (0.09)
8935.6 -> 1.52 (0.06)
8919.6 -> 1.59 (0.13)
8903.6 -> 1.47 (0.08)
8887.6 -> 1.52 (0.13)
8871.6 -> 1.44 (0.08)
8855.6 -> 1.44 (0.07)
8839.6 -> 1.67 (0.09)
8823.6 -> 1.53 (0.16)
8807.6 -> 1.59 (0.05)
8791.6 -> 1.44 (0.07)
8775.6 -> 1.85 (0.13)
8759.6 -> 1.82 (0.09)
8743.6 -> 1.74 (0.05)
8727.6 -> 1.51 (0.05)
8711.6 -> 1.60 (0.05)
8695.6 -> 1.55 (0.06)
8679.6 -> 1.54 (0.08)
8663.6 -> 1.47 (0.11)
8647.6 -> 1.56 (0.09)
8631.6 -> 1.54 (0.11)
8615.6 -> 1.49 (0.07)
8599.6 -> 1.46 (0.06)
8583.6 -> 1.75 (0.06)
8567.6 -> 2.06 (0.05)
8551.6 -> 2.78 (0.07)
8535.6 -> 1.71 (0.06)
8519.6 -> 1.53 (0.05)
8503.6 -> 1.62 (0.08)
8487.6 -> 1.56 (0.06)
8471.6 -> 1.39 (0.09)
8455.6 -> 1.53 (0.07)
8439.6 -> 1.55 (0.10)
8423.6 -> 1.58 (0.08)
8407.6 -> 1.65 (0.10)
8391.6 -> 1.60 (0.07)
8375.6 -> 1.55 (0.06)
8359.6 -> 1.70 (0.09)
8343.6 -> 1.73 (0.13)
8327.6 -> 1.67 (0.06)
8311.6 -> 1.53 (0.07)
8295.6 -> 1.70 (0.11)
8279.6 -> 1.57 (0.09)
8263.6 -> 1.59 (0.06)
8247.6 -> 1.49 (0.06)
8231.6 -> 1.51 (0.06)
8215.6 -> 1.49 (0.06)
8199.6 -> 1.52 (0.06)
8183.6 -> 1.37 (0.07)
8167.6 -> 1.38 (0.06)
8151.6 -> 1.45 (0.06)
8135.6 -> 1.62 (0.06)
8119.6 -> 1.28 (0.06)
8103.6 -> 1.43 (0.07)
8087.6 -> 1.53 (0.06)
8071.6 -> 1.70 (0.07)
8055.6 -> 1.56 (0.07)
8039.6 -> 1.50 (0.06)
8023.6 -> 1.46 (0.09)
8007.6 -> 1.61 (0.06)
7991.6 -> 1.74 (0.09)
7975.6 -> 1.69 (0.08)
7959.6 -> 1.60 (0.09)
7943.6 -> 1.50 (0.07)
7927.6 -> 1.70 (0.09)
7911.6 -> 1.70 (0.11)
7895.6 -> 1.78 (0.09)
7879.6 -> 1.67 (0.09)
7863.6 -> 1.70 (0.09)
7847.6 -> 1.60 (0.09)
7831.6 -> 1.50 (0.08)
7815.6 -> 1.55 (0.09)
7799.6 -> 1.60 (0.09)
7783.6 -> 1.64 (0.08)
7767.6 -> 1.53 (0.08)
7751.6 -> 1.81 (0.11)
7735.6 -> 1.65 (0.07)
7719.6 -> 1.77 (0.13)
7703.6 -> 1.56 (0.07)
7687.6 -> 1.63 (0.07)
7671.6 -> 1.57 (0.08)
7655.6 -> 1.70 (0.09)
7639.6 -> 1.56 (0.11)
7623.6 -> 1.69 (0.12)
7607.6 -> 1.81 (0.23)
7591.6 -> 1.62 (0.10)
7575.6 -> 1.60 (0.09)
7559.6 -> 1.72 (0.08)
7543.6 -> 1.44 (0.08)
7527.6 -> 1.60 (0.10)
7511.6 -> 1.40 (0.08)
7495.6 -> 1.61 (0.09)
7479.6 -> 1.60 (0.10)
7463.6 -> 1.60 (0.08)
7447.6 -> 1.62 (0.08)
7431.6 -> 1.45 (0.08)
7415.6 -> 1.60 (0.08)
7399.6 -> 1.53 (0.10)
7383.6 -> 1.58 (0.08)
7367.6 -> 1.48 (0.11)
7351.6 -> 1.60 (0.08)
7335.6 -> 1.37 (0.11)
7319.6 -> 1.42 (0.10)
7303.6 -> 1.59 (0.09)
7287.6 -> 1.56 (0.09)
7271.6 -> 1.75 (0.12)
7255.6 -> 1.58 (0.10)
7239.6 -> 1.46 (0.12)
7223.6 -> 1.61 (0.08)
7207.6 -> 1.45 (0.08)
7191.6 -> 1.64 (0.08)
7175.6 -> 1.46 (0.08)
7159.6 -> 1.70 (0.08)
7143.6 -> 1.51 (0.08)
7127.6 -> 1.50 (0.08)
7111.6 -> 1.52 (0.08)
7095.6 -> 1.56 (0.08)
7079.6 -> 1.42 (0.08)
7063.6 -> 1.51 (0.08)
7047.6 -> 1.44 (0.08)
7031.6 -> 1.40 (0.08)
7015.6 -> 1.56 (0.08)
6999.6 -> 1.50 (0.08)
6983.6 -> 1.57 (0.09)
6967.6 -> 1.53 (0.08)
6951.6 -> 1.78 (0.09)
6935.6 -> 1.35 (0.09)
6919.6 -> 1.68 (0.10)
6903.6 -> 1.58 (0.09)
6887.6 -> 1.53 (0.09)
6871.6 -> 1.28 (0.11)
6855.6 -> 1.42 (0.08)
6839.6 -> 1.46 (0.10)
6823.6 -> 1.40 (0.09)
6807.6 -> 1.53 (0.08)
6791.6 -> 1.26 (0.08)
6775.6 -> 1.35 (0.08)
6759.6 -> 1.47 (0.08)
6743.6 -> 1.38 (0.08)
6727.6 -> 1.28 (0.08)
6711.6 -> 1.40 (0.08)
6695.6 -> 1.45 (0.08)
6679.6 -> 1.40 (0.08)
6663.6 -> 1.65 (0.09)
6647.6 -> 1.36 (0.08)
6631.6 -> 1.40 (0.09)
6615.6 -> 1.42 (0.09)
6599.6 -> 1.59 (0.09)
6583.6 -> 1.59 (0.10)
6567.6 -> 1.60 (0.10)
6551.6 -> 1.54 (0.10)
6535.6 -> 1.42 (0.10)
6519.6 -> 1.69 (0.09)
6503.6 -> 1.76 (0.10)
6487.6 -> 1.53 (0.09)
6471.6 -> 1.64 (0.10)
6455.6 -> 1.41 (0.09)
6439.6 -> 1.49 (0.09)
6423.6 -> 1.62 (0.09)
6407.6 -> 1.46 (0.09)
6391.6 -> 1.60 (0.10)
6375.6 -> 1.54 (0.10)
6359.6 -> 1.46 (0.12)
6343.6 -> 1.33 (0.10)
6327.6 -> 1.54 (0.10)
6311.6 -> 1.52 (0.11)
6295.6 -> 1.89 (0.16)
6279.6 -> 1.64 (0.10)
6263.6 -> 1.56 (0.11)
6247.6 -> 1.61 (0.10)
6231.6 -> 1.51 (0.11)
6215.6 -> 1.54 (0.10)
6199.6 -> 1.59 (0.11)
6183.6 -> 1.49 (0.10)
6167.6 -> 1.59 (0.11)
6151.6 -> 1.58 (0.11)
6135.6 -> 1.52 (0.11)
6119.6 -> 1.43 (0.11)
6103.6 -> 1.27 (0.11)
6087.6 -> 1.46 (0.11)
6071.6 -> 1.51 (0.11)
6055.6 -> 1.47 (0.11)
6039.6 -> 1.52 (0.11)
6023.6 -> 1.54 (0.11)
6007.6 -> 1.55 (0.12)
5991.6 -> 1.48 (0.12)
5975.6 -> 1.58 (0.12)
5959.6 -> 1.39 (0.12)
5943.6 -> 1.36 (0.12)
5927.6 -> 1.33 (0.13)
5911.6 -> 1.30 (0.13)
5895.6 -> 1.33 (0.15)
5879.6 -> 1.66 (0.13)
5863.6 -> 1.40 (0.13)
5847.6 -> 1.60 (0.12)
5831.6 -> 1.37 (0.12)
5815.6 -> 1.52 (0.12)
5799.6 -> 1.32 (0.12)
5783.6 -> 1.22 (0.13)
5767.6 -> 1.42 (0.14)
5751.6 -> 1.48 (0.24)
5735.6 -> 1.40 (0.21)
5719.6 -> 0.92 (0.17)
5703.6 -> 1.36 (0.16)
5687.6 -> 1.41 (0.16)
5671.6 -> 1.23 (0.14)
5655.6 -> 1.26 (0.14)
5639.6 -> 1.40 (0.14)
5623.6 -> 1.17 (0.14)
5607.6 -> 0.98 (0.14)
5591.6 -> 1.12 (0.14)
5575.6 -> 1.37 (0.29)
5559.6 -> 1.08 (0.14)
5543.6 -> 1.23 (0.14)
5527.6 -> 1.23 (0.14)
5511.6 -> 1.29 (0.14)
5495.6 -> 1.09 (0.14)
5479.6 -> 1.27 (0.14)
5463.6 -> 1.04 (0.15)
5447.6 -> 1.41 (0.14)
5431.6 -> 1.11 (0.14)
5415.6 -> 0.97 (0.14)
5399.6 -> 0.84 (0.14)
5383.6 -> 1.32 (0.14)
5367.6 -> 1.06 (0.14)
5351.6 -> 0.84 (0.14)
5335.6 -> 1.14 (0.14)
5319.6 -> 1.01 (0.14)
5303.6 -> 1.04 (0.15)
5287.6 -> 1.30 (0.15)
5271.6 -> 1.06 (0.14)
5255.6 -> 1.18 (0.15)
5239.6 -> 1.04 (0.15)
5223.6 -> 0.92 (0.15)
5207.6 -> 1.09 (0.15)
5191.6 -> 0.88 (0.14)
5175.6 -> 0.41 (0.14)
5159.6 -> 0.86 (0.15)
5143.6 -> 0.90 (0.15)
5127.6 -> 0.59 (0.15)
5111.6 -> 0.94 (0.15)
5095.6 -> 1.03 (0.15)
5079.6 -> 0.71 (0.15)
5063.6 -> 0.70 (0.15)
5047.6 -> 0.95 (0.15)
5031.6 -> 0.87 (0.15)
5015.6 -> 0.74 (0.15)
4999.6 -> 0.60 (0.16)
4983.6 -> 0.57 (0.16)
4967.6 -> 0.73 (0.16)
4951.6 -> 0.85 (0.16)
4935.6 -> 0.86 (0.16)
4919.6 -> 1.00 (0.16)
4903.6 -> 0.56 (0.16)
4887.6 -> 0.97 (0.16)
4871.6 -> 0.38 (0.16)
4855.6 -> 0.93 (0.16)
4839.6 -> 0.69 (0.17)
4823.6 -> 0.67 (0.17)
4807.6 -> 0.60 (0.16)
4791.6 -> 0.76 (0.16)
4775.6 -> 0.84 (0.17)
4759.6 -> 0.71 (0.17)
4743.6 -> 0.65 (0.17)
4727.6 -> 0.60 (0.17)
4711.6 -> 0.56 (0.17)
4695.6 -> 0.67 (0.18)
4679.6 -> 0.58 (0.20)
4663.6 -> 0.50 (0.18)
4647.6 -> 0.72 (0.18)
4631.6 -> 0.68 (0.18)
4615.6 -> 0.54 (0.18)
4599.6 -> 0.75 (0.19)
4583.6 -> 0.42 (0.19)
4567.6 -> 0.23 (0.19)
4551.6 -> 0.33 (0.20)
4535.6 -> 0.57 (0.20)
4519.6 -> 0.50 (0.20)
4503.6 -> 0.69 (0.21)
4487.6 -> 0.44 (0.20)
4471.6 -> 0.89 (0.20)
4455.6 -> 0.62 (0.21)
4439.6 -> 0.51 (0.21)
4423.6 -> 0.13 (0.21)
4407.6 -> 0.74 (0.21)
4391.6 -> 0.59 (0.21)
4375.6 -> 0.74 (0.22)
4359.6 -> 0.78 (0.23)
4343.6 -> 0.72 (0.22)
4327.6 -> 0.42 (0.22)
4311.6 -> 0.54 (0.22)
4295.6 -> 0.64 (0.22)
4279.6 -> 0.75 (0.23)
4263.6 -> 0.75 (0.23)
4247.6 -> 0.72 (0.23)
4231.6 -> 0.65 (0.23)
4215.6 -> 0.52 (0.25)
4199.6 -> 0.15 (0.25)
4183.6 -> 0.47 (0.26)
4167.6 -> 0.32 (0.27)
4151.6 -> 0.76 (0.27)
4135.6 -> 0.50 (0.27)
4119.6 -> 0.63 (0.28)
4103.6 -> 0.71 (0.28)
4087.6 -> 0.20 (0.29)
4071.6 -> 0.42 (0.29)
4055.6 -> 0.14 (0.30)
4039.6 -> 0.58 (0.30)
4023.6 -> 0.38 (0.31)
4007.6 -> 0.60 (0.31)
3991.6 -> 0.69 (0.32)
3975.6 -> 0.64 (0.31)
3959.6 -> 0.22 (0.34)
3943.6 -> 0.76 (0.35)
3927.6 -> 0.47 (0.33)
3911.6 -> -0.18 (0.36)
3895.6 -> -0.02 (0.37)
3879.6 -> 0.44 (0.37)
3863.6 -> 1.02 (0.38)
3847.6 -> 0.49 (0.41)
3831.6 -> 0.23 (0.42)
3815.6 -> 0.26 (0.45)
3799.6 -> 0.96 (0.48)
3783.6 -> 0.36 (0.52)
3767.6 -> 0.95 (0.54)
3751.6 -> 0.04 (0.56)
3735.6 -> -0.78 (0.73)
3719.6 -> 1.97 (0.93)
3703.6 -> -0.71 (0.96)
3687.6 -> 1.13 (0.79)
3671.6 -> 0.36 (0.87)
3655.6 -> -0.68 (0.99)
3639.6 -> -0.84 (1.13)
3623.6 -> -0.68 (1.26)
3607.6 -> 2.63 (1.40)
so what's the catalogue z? 0.302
